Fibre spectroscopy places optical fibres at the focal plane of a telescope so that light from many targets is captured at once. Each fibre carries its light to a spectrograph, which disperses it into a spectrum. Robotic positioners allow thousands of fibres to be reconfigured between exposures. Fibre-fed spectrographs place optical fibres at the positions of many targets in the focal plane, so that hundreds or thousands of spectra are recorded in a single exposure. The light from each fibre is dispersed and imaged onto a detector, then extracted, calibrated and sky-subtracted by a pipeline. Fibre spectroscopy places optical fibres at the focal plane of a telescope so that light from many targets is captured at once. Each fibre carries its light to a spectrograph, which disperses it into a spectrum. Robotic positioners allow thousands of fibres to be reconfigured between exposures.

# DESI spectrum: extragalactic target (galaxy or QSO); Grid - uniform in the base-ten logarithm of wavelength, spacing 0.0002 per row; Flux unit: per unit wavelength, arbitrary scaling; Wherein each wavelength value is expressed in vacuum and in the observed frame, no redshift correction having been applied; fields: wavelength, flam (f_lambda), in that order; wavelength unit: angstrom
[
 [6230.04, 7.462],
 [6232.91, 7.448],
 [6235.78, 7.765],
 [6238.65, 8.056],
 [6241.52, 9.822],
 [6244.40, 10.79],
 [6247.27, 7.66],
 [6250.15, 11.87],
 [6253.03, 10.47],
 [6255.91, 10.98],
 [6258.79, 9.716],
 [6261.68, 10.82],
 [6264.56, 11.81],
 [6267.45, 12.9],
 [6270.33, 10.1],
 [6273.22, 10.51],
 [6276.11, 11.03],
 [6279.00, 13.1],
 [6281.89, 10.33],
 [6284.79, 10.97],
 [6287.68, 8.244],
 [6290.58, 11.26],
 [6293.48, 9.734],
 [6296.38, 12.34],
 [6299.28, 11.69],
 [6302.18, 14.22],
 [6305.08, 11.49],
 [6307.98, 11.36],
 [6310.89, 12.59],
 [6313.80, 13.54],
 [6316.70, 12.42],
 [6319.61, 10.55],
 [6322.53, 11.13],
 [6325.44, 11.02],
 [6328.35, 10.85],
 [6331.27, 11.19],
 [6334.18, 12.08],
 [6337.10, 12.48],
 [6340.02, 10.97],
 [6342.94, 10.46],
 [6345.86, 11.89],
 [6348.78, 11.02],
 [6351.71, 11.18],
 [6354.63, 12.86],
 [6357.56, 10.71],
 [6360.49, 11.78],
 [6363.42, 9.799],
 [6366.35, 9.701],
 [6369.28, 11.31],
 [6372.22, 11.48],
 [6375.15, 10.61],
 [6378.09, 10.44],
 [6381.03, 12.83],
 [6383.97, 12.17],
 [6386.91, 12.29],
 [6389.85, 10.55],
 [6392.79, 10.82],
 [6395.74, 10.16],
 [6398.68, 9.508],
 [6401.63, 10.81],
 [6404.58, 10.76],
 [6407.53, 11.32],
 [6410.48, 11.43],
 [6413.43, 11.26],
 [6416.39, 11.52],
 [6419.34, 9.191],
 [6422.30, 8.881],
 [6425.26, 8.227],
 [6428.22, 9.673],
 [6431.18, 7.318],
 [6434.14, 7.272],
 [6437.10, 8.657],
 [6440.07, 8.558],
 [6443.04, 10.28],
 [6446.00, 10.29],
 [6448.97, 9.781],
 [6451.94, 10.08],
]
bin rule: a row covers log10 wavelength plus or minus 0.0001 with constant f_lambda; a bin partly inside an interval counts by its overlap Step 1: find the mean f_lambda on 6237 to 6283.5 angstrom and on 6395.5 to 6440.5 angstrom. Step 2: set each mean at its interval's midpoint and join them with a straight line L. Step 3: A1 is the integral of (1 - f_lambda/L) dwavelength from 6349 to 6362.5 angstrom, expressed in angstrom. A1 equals -1.96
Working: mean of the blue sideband 10.6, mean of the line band 11.5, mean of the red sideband 9.67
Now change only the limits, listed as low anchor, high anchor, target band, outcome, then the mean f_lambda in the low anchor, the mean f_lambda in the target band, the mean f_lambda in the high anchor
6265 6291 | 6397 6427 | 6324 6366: -2.5 angstrom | 11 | 11.3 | 10.3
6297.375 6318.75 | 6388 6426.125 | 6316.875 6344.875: 1.6 angstrom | 12.4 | 11.3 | 10.4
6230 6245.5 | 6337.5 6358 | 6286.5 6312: -3.2 angstrom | 8.61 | 11.5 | 11.4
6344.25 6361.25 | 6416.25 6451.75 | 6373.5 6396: -1.5 angstrom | 11.6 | 11.3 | 9.08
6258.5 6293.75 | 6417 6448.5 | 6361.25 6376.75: -1.4 angstrom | 10.9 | 10.6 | 8.94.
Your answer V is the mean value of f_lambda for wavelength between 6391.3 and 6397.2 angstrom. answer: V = 10.5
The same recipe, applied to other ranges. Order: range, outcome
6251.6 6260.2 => 10.4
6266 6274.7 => 11.2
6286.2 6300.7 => 10.7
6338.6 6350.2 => 11.1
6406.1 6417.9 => 11.4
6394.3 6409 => 10.5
